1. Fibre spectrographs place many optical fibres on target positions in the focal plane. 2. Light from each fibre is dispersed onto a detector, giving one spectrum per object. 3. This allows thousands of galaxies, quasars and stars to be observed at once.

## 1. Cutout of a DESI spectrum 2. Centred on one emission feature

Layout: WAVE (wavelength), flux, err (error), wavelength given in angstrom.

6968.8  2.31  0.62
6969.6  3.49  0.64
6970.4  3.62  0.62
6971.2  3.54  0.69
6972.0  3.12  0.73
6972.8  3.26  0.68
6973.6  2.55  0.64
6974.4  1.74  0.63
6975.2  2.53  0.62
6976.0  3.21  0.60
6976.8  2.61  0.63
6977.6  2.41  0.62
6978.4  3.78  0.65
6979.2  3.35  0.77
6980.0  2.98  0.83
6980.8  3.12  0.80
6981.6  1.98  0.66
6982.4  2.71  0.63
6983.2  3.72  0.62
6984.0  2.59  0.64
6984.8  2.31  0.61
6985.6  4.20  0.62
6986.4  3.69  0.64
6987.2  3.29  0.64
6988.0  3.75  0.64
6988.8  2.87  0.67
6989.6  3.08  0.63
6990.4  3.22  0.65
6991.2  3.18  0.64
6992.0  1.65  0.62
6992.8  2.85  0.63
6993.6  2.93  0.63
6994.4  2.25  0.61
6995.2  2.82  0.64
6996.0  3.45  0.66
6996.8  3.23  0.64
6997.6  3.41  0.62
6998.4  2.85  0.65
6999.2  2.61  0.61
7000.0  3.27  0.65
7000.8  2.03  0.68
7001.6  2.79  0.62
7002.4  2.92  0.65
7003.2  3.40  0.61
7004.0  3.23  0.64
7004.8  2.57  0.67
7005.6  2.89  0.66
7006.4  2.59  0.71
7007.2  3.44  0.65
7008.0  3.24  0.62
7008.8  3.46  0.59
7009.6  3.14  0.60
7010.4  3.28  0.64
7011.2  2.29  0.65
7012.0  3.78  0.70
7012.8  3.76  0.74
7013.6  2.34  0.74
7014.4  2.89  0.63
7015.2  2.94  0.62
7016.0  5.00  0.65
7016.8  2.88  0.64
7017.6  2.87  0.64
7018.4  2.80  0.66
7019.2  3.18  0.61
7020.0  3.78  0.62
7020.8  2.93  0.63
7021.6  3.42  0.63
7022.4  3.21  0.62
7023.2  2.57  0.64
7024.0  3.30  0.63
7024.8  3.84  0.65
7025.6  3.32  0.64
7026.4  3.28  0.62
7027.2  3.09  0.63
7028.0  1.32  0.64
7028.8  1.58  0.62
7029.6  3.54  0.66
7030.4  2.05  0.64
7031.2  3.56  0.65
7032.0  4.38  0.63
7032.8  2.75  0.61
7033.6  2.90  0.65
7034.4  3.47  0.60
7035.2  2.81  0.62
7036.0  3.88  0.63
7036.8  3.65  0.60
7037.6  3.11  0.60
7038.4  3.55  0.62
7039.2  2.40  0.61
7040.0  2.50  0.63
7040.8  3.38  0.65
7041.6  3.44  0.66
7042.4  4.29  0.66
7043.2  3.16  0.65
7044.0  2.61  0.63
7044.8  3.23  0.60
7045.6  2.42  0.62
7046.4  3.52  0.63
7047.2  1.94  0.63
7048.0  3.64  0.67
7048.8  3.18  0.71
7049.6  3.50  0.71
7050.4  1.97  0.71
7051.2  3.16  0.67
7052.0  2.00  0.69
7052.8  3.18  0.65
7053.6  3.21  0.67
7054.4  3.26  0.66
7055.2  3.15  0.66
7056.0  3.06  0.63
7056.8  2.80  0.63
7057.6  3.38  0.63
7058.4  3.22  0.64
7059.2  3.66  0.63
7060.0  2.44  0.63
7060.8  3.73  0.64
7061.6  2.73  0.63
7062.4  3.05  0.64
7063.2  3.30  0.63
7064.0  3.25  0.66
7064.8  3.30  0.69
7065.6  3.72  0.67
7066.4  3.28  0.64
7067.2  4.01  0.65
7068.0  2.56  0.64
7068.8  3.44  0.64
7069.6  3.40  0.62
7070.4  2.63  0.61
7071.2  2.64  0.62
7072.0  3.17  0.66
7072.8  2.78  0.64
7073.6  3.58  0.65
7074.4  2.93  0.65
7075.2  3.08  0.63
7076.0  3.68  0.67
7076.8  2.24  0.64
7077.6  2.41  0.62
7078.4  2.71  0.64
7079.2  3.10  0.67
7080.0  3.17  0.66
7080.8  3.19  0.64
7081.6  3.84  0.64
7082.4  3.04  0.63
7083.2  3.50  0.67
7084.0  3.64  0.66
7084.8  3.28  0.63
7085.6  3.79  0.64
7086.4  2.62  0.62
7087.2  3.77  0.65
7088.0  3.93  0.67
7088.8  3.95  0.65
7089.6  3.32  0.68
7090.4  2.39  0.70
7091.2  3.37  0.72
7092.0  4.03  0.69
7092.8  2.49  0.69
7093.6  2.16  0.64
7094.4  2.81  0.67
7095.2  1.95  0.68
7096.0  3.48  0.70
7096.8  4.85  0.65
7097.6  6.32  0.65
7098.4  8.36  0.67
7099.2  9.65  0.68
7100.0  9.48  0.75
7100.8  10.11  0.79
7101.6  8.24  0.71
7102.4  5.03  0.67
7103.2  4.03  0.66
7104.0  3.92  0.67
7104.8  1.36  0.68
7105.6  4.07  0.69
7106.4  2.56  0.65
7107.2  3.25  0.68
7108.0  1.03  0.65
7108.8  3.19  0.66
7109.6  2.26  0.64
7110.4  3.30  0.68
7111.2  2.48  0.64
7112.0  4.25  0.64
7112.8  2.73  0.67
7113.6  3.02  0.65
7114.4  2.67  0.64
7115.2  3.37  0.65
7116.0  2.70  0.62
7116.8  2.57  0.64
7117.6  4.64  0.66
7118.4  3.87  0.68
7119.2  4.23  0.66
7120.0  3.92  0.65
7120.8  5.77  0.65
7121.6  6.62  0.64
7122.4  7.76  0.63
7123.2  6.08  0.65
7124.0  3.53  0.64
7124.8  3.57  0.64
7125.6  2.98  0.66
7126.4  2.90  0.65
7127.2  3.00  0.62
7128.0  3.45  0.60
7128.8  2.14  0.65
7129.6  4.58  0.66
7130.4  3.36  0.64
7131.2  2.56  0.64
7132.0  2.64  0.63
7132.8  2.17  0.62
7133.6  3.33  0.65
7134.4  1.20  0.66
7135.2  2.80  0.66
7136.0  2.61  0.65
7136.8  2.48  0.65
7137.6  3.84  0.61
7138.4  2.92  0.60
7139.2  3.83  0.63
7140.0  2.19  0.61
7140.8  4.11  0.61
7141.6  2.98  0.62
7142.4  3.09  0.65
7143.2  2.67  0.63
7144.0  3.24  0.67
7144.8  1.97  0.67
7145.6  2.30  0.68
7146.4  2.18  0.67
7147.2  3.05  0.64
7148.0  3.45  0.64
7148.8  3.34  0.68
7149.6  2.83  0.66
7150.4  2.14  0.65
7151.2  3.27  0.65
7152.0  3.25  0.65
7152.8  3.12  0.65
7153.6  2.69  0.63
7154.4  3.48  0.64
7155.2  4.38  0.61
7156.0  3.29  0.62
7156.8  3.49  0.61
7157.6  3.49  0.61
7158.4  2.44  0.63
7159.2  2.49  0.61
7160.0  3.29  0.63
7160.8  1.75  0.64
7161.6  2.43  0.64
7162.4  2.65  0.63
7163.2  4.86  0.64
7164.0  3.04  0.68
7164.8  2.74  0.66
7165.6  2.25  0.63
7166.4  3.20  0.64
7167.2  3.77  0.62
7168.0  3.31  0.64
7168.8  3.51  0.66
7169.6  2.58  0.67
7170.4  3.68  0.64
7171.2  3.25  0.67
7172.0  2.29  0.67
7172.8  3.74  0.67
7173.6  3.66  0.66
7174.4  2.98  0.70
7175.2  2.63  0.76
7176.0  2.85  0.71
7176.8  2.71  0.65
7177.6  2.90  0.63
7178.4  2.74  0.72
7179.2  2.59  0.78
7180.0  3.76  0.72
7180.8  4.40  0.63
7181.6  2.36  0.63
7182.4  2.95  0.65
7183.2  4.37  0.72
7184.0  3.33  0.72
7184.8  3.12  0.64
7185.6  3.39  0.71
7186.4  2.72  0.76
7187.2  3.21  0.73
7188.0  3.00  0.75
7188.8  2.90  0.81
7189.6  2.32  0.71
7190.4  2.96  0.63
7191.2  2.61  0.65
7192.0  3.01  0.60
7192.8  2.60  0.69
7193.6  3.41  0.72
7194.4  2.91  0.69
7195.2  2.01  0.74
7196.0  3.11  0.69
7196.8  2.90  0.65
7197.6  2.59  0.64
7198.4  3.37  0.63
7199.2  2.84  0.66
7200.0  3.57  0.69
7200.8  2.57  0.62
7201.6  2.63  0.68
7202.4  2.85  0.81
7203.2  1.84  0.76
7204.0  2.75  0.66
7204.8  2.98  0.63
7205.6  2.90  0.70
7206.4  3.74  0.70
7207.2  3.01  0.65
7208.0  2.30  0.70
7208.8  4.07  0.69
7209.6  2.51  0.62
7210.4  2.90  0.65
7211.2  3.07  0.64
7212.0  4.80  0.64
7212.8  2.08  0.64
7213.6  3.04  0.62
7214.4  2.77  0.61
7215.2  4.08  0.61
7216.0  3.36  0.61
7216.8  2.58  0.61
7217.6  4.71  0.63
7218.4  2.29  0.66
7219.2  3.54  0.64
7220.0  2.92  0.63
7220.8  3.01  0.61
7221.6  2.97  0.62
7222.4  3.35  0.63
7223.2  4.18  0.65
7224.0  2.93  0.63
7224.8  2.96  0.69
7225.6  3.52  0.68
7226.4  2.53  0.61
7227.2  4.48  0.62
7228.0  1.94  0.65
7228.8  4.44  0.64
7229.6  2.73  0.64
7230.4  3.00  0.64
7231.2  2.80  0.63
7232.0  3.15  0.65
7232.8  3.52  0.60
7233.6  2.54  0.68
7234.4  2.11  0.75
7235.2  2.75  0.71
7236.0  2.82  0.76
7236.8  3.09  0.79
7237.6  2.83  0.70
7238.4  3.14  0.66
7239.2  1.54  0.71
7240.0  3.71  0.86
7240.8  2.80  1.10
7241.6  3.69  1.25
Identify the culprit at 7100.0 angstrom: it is Halpha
